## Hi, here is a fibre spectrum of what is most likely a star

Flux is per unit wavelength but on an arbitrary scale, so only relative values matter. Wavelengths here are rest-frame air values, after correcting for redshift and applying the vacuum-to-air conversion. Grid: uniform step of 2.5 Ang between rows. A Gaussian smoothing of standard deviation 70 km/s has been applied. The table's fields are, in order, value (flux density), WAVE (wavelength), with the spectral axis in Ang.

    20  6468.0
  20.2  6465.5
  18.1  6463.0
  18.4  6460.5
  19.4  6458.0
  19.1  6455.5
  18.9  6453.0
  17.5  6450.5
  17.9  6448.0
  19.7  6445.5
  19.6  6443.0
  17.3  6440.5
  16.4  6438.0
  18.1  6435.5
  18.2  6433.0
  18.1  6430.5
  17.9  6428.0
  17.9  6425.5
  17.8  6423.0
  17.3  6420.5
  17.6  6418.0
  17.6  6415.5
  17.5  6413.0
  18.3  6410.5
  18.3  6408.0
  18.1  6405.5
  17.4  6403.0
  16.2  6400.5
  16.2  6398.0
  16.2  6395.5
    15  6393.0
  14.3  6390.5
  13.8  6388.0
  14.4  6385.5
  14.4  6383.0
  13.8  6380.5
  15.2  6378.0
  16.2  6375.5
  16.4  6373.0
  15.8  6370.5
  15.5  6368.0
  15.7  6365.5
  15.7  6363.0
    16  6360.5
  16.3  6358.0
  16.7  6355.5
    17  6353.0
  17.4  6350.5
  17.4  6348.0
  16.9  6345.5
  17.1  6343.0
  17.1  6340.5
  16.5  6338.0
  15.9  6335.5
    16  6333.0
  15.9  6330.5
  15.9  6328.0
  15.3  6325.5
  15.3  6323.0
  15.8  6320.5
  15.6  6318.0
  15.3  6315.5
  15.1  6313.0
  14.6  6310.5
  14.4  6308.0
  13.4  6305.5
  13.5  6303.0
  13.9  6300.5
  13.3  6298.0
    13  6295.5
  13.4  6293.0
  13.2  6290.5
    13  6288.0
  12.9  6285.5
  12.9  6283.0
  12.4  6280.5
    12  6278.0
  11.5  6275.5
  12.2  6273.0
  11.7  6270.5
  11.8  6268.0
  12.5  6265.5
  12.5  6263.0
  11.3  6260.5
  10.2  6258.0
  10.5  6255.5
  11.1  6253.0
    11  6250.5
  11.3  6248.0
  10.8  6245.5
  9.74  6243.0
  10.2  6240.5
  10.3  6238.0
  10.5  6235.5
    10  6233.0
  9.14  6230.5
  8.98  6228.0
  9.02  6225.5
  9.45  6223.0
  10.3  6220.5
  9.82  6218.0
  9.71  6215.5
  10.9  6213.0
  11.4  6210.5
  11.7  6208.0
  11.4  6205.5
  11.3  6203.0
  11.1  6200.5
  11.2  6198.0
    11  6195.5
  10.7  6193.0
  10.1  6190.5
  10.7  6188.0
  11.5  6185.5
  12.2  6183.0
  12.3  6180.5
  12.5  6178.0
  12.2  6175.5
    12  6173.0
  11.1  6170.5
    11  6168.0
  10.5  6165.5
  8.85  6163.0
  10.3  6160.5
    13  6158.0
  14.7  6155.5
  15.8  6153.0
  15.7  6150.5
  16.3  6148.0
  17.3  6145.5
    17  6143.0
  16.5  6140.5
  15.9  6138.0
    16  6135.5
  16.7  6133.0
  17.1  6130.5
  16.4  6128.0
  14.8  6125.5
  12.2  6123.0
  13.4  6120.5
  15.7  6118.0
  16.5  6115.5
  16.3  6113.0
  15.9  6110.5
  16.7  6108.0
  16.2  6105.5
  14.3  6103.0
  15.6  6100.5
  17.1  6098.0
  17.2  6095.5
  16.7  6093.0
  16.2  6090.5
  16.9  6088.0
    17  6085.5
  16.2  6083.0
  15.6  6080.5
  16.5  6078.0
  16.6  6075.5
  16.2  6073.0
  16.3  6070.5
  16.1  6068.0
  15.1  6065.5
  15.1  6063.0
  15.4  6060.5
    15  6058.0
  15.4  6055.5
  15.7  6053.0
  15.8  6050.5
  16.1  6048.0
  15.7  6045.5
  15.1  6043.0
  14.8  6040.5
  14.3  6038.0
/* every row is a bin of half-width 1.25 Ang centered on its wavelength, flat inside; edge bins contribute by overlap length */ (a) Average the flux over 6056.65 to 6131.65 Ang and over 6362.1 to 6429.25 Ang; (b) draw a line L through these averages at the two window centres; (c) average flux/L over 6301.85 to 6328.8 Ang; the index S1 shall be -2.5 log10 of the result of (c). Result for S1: 0.09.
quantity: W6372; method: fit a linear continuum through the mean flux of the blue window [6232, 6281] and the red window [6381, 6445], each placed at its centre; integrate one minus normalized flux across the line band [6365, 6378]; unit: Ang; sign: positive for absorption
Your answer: -0.4 Ang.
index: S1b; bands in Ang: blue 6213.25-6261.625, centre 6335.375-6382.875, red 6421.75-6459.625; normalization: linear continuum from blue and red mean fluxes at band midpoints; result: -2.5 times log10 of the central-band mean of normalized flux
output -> -0.086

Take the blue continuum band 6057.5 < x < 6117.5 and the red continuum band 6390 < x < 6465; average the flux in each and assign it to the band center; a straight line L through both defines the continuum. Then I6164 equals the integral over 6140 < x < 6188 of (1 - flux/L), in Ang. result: 9.9 Ang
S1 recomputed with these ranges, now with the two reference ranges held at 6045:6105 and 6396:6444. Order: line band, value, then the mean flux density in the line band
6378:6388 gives 0.22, 14.3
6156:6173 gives 0.43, 11.1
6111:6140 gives 0.05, 15.6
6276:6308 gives 0.29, 13.1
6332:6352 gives 0.03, 16.8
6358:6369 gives 0.10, 15.8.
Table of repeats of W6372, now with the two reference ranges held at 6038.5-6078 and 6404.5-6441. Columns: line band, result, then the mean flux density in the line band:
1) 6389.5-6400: 1.25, 15.5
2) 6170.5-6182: 2.96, 12.1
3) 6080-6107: -0.79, 16.3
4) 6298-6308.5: 2.07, 13.7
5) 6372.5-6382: 1.20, 15.3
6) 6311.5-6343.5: 2.49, 15.9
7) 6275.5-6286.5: 2.93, 12.4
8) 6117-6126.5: 1.21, 14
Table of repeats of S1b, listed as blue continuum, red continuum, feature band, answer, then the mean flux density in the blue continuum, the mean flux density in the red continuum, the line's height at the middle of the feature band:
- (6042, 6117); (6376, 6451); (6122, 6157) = 0.020 mag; 16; 16.9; 16.2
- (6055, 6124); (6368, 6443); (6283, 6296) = 0.242 mag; 15.9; 16.6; 16.4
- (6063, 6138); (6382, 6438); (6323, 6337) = 0.057 mag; 16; 16.8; 16.6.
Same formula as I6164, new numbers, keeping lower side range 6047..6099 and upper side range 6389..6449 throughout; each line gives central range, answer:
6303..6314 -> 1.78 Ang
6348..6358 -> 0.11 Ang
